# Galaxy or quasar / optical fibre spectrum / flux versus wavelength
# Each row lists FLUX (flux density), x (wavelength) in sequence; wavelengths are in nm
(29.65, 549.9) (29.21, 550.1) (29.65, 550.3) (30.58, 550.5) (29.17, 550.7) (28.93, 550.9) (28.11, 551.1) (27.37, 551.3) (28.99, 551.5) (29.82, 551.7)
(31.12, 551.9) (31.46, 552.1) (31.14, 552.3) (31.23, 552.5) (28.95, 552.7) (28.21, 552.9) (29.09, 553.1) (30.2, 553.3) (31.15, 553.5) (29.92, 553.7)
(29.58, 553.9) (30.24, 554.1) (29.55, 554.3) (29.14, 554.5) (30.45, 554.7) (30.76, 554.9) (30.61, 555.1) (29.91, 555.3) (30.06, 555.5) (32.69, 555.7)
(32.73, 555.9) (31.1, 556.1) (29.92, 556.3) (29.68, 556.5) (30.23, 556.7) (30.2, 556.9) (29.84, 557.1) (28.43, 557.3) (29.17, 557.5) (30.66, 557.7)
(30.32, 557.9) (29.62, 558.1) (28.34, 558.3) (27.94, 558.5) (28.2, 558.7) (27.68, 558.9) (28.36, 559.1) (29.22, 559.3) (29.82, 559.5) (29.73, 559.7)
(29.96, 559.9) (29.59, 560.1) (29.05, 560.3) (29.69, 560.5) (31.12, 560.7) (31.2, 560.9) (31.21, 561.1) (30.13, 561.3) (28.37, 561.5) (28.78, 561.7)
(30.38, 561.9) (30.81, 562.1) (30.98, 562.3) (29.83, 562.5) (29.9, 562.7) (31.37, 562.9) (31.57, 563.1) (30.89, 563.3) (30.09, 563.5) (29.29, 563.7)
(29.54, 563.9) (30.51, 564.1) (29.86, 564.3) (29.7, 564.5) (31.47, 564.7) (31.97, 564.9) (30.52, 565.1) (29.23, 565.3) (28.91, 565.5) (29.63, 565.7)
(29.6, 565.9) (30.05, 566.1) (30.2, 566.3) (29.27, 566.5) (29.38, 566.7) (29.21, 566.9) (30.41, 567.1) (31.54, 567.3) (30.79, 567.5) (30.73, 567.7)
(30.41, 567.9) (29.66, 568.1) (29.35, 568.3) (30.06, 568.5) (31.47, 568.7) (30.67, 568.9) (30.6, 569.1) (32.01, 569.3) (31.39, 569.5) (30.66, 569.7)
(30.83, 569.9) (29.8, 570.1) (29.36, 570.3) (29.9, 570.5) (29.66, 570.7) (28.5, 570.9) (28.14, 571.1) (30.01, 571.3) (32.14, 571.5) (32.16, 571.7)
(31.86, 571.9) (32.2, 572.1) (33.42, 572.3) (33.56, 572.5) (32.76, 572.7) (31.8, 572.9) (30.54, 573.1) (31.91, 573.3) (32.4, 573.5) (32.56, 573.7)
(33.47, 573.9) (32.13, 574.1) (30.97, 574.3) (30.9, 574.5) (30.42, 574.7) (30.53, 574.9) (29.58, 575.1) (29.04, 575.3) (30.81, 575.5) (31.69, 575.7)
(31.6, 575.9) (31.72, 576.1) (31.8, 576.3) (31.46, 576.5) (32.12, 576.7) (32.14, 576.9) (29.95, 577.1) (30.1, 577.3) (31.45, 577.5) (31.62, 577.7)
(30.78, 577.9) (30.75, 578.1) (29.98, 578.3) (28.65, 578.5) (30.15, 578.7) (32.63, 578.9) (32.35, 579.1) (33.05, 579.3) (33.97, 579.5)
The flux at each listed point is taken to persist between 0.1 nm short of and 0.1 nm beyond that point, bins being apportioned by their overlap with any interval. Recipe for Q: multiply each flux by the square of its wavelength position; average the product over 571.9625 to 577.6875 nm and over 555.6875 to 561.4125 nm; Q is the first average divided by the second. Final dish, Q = 1.12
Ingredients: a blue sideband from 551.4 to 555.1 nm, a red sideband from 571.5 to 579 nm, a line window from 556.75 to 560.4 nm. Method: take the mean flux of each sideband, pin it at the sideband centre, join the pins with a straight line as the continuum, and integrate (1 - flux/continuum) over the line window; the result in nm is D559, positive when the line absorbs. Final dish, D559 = 0.14 nm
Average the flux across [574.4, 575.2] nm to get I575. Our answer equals 30.4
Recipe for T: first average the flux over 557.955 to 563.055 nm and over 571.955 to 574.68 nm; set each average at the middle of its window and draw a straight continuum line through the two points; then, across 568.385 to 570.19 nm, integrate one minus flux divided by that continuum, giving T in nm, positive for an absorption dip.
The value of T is 0.03 nm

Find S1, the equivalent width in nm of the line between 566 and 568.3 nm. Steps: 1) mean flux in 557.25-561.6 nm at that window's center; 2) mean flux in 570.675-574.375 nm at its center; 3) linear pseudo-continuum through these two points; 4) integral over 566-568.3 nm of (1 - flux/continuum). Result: 0.047 nm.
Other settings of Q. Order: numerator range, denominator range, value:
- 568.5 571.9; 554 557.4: 1.06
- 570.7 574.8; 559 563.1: 1.10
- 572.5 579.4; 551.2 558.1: 1.12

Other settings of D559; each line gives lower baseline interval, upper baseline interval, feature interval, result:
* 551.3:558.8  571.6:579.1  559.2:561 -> 0.02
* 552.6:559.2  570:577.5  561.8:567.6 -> 0.04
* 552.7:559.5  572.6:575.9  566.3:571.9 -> 0.11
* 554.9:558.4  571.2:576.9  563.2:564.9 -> 0.03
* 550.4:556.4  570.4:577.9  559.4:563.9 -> 0.06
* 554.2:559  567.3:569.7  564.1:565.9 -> 0.02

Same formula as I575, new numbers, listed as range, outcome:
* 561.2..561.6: 29.2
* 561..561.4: 30.7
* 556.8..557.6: 29.4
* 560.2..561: 30.3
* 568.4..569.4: 31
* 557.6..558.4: 29.7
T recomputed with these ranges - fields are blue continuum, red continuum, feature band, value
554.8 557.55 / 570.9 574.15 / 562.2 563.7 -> 0.02 nm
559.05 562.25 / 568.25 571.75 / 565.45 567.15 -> 0.03 nm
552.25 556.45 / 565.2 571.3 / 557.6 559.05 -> 0.06 nm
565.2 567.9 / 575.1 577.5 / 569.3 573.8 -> -0.10 nm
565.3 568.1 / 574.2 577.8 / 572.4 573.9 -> -0.08 nm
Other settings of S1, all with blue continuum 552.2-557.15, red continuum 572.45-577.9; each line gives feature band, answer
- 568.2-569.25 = 0.019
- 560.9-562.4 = 0.024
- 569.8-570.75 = 0.037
